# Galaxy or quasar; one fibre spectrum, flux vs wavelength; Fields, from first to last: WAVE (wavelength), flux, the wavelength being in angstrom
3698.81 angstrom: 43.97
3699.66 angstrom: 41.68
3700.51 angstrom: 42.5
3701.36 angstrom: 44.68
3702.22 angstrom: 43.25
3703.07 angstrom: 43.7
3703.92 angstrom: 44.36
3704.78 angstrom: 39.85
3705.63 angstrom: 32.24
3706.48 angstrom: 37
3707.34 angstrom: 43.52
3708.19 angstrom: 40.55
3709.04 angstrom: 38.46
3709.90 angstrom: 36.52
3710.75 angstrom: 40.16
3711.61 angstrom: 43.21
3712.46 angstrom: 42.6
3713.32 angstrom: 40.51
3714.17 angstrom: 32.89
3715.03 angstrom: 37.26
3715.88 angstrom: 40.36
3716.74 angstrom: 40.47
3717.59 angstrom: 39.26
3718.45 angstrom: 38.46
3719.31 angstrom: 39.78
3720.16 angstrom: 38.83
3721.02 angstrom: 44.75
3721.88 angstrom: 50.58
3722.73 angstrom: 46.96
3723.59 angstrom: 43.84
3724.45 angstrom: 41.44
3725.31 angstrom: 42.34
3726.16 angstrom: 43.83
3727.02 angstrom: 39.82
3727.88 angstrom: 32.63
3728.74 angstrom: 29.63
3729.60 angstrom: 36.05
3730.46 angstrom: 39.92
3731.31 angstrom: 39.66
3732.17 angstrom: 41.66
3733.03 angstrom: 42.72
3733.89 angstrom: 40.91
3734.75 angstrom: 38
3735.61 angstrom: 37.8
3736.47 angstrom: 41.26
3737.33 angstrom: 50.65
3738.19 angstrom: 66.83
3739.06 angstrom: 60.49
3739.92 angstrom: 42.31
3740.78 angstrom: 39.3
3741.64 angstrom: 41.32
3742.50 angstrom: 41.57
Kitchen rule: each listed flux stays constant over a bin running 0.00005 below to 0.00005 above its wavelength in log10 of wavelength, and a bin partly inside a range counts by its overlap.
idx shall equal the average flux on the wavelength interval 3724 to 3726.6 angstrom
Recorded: 42.6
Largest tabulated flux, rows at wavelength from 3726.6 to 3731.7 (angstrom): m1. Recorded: 39.92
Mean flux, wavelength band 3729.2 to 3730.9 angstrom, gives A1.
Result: 38.2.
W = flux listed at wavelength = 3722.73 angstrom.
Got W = 46.96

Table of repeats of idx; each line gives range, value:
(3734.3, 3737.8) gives 42.2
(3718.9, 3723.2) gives 44.2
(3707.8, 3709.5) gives 39.4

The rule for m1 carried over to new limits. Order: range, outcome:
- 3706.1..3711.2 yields 43.52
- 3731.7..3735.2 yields 42.72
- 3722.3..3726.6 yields 46.96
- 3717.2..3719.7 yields 39.78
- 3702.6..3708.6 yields 44.36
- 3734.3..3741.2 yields 66.83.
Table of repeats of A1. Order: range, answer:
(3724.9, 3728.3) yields 39.7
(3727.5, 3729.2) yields 31.1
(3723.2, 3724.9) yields 42.5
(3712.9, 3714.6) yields 36.7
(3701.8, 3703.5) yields 43.6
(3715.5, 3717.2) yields 40.4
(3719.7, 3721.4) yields 41.7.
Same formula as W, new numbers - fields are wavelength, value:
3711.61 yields 43.21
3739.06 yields 60.49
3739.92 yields 42.31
